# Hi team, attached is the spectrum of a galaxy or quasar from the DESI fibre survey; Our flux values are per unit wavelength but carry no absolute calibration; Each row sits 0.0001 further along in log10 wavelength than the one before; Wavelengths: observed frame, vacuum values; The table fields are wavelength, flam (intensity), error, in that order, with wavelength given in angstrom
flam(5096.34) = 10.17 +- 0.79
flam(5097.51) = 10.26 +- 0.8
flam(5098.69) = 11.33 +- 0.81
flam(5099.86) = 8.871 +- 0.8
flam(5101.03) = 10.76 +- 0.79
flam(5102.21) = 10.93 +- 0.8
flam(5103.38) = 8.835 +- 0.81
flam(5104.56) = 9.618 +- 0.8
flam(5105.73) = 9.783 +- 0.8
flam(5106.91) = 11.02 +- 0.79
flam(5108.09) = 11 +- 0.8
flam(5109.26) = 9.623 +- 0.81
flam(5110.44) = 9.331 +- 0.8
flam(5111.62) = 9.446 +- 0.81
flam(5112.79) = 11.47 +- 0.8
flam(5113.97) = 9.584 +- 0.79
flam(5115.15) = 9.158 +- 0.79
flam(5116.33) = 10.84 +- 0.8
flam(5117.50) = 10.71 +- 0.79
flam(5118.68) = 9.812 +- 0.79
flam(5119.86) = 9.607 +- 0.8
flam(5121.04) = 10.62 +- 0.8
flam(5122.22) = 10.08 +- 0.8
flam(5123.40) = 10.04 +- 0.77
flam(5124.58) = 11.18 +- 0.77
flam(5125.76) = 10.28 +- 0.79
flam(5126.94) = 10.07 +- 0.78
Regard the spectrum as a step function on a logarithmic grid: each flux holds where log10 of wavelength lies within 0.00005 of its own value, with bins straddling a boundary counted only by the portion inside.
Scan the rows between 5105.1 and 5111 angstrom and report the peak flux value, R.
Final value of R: 11.02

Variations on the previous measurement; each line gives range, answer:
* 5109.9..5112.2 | 9.446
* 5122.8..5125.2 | 11.18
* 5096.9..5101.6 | 11.33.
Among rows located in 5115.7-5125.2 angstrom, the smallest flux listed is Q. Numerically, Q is 9.607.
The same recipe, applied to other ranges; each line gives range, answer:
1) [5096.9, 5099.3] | 10.26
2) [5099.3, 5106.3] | 8.835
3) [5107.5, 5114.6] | 9.331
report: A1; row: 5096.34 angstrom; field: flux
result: 10.17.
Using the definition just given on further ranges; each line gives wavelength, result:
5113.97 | 9.584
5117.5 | 10.71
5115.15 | 9.158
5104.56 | 9.618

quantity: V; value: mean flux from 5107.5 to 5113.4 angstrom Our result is 10.2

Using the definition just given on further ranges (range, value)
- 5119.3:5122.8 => 10.1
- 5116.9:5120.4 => 10.1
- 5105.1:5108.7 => 10.6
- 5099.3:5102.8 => 10.2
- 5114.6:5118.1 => 10.3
